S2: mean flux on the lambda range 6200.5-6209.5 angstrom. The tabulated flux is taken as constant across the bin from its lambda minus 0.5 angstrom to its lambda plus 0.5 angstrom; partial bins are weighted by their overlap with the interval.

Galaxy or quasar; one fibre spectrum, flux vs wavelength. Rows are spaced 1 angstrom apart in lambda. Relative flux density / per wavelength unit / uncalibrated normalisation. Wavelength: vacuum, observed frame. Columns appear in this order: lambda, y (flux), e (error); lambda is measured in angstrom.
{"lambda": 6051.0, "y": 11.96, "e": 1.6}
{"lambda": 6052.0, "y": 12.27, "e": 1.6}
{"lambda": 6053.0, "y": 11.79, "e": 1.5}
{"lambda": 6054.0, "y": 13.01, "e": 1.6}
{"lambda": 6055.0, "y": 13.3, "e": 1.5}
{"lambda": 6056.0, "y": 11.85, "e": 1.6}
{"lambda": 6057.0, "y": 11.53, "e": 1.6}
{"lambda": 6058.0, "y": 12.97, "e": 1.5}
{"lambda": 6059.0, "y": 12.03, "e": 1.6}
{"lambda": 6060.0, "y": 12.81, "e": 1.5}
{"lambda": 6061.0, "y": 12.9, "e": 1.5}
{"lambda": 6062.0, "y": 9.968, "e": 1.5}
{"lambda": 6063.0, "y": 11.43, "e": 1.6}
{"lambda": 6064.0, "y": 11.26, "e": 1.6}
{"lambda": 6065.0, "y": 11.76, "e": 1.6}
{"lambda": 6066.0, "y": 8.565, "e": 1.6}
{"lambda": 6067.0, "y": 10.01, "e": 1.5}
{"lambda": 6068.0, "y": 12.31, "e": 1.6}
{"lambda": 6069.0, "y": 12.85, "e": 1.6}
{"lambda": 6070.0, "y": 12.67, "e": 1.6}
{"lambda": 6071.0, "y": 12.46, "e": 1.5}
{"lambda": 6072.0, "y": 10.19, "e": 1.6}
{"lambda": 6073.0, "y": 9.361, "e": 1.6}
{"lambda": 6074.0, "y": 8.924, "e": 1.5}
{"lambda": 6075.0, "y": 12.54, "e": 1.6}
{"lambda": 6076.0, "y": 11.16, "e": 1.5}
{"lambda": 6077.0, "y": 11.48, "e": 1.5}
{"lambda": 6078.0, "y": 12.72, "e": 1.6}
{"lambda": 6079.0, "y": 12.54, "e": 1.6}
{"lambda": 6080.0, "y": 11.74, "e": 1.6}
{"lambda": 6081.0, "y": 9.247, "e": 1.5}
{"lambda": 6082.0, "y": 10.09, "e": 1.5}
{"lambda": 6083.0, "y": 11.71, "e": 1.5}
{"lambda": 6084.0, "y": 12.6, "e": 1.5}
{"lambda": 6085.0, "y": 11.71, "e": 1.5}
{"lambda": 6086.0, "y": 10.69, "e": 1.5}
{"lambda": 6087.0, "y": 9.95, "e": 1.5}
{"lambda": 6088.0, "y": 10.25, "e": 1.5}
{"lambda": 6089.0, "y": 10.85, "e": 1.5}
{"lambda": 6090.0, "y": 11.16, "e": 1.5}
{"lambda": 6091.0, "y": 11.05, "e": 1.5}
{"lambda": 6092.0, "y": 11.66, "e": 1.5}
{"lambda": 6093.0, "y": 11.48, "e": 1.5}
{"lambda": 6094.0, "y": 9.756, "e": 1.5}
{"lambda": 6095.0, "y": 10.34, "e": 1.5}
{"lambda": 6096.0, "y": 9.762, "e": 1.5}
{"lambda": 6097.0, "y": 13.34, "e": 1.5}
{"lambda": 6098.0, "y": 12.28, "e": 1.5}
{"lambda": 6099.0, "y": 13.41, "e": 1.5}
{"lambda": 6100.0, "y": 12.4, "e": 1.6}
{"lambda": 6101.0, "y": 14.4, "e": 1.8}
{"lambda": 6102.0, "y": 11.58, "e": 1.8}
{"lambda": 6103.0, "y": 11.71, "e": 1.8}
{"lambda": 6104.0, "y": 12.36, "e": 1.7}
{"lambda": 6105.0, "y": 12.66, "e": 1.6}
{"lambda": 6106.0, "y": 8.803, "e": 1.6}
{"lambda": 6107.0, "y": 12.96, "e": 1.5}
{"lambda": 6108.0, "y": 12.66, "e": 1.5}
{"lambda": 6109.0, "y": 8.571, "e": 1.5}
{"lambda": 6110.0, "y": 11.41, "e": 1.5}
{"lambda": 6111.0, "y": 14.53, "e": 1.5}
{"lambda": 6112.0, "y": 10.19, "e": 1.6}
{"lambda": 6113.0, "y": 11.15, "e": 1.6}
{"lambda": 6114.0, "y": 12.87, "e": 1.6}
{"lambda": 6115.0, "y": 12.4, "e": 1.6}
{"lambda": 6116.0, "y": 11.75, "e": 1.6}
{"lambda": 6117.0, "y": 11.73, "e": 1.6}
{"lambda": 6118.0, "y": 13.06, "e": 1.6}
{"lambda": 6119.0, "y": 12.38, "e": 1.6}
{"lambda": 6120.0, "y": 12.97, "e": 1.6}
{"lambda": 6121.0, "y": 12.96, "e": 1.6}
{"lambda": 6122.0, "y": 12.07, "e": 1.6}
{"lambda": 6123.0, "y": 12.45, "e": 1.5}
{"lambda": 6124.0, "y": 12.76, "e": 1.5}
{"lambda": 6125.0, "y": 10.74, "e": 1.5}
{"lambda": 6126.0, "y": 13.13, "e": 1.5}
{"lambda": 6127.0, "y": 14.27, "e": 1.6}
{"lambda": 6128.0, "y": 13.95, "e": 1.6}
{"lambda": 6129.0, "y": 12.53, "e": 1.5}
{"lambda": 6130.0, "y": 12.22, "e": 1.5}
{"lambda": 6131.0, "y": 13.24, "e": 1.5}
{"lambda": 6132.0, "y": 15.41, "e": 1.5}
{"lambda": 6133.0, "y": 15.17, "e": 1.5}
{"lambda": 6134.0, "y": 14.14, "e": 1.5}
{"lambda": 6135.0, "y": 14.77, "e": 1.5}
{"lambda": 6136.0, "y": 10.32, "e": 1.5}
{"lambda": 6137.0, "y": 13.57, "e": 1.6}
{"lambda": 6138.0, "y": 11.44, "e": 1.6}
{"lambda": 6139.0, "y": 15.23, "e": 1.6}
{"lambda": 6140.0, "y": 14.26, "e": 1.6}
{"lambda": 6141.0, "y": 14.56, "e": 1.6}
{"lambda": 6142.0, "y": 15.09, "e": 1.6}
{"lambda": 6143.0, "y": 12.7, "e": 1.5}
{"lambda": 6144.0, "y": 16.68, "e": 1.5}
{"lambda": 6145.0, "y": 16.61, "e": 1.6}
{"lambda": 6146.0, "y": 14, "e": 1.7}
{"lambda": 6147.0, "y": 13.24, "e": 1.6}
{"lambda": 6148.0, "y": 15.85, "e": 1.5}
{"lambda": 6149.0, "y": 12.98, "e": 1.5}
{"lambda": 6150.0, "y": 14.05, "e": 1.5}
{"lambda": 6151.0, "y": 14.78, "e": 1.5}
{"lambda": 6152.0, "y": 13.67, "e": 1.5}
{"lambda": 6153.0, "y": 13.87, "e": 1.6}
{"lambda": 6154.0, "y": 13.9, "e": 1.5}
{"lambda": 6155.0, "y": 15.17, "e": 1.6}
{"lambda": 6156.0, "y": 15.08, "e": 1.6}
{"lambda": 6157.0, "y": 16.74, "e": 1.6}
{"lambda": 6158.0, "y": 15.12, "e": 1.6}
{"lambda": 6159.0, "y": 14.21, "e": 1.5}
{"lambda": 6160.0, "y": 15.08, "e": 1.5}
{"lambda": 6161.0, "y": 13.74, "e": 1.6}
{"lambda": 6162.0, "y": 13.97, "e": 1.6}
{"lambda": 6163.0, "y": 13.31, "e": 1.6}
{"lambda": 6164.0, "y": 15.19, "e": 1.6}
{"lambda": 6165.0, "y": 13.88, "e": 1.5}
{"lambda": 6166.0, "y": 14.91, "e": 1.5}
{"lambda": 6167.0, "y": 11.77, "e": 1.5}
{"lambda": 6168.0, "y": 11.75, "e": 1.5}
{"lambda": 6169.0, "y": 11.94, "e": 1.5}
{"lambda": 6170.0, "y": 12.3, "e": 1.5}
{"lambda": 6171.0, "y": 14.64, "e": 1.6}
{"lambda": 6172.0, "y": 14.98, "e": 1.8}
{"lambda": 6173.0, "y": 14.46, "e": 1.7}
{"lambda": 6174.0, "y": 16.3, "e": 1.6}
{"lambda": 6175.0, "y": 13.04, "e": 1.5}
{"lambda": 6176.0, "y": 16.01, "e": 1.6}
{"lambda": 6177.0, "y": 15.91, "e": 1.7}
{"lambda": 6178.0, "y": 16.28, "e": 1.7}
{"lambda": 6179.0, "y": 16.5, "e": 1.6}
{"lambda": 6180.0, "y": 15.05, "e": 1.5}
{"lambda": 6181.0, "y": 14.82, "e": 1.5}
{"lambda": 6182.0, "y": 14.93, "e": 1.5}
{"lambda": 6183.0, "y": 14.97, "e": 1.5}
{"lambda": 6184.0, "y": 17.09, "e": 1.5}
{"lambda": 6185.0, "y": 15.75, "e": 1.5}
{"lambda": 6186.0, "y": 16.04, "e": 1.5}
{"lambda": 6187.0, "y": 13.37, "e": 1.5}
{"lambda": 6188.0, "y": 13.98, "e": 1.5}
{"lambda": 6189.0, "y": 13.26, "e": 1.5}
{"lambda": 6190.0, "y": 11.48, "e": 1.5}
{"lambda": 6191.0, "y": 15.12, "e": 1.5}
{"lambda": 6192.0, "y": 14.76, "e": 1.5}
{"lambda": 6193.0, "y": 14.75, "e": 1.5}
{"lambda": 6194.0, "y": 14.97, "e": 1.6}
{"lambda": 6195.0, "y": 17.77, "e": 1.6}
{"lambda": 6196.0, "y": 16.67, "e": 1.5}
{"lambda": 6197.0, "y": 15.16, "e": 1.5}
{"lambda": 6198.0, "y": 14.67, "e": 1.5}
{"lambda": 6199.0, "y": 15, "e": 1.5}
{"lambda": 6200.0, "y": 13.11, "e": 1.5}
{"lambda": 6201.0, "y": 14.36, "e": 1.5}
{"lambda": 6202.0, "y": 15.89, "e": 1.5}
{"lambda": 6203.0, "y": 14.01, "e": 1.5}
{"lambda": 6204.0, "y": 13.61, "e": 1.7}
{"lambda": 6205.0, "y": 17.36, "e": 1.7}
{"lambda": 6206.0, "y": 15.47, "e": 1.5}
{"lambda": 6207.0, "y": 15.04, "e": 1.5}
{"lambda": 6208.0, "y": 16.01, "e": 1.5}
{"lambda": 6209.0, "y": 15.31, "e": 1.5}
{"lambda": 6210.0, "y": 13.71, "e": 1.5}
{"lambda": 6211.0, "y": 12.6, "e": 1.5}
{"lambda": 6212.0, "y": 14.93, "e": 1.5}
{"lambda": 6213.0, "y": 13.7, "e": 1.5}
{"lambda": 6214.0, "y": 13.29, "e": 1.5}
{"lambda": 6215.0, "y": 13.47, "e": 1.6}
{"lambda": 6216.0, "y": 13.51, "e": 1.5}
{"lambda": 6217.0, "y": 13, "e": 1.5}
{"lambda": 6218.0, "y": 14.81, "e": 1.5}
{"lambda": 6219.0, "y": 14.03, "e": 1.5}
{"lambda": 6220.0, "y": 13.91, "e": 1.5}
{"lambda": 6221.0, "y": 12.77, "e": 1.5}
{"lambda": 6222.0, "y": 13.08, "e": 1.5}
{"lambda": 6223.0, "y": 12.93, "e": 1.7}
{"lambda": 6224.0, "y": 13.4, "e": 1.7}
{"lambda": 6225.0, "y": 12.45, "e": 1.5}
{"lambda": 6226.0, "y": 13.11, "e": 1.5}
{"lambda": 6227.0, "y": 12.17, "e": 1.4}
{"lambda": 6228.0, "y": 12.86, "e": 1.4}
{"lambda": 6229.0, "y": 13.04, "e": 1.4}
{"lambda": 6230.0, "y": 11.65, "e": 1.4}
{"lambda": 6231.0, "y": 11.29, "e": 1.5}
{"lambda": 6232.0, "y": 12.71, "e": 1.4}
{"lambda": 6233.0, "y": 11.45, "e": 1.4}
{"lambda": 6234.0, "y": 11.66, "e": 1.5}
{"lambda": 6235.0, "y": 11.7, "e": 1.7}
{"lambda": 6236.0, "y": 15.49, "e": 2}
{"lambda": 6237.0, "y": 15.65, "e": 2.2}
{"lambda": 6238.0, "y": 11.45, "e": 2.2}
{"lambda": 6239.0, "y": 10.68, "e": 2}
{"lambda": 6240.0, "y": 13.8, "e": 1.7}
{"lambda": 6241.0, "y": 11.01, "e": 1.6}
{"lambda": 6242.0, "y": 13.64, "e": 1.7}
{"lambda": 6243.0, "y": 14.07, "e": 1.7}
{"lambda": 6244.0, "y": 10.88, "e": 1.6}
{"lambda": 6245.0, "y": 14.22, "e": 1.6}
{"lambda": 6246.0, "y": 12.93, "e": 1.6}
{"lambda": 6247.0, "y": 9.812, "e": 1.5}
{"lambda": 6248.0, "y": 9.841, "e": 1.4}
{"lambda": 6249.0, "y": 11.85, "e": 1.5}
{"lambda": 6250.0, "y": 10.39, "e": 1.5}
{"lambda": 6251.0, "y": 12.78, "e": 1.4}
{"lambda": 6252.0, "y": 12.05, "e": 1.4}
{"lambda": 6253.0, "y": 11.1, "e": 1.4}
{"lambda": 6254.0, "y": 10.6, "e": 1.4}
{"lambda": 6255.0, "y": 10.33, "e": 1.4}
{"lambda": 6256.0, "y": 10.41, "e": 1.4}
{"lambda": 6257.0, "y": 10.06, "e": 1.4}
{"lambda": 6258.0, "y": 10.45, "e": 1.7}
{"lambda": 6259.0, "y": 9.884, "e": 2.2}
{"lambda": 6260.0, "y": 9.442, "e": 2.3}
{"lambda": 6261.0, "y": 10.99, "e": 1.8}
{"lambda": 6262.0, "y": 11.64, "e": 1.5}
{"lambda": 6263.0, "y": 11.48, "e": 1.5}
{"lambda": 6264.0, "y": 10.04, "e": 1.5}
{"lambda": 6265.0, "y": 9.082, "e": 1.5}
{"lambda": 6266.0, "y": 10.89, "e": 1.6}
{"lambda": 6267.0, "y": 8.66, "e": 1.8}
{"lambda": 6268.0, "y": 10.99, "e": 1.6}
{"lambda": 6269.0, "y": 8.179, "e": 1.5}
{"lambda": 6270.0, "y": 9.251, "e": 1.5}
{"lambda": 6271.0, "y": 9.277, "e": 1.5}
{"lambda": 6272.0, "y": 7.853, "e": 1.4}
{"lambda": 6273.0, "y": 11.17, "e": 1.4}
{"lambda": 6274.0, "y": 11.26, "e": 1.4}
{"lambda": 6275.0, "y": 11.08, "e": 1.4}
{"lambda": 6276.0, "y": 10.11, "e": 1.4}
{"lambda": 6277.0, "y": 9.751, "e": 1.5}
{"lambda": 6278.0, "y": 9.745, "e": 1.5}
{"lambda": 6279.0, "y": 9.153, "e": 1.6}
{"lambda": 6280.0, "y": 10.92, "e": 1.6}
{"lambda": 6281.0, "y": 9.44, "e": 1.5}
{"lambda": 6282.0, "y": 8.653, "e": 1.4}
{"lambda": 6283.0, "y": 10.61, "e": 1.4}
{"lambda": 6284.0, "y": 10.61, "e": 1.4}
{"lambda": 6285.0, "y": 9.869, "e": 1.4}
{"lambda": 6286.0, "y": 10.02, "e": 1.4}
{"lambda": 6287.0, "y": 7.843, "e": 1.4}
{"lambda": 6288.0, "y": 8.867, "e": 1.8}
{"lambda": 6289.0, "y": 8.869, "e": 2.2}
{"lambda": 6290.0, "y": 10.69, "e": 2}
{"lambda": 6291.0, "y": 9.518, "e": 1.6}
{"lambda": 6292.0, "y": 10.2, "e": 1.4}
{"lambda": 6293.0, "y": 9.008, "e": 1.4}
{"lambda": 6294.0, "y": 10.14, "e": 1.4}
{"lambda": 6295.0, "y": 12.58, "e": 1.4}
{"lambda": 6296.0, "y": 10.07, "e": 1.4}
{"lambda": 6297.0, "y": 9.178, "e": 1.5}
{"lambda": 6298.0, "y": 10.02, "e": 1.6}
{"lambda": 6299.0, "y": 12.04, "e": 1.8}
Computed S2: 15.2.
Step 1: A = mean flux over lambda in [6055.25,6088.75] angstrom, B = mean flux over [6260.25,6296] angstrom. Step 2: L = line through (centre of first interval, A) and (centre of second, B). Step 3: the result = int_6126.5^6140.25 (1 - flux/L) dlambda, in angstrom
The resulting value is -3.3 angstrom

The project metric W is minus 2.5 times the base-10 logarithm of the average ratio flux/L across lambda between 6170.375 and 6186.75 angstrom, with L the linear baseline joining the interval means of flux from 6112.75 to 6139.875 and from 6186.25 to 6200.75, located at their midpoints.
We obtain -0.083 mag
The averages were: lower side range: 12.9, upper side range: 14.6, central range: 15.4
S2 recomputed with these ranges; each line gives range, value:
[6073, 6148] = 12.3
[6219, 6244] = 12.7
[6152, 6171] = 14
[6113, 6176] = 13.7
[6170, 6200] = 15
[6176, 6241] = 14.1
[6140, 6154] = 14.4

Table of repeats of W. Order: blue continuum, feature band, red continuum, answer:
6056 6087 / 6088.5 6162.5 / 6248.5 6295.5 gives -0.18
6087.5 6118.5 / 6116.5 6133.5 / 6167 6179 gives -0.04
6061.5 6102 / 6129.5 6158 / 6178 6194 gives -0.07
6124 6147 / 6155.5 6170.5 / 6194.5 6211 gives 0.03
